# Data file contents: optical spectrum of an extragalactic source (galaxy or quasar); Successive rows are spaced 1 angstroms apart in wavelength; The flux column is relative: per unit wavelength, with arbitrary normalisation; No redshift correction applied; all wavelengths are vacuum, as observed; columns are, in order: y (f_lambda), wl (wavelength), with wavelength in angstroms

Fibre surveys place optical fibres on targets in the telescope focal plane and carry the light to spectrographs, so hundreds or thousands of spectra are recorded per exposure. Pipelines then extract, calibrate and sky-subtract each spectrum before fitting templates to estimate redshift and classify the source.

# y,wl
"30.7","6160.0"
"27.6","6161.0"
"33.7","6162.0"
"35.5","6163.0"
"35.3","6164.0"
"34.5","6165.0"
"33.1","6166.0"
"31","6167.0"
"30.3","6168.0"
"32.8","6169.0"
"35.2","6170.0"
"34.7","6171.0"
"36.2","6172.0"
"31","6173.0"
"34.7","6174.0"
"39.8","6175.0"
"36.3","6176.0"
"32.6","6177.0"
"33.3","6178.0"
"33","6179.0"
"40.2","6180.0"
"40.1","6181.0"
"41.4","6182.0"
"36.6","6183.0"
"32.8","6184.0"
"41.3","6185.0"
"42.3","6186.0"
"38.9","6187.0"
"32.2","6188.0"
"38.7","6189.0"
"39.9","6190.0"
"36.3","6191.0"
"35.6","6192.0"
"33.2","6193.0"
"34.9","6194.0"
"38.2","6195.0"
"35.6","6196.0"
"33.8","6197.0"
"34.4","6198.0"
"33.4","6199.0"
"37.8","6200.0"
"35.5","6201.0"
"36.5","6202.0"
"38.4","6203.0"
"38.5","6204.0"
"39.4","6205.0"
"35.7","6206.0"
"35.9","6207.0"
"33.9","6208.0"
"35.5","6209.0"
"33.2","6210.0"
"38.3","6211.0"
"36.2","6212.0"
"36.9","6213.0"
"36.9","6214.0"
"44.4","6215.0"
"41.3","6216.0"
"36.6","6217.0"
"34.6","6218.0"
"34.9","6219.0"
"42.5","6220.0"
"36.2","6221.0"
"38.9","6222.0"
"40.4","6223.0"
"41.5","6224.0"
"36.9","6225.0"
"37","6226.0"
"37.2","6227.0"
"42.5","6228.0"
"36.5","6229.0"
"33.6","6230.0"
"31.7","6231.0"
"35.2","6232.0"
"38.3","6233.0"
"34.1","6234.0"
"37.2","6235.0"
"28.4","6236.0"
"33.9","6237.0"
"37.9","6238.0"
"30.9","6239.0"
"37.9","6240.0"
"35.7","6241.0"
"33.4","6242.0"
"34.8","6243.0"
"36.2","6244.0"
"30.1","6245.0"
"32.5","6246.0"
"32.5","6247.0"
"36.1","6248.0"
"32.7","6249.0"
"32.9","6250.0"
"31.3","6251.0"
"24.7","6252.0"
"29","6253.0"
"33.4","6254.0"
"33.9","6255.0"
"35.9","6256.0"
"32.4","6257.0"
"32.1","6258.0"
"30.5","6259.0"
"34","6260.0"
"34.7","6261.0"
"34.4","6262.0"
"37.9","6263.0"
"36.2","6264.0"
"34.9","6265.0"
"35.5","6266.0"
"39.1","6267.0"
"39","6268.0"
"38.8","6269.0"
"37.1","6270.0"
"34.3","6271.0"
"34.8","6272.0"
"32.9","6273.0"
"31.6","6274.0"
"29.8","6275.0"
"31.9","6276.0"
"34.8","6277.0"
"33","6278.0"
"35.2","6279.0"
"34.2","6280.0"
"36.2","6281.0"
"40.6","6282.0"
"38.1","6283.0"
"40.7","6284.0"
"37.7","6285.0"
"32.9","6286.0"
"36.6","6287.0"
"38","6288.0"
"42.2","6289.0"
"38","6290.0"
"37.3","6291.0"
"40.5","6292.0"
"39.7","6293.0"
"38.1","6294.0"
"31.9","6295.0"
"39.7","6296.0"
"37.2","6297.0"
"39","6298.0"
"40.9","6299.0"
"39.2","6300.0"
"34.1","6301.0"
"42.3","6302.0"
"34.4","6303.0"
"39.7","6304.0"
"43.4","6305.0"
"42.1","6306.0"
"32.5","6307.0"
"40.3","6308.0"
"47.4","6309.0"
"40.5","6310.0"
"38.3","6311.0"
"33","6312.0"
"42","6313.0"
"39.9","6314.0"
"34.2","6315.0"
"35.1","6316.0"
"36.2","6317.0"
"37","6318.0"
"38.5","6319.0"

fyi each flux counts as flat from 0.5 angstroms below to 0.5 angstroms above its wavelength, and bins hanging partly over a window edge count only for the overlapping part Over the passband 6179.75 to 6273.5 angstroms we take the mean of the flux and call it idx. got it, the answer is 35.9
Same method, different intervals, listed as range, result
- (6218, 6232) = 37.5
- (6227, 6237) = 35.3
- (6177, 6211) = 36.5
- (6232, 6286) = 34.4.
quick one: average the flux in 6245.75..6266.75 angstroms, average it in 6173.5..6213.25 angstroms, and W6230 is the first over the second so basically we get 0.91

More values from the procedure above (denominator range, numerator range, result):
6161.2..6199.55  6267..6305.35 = 1.04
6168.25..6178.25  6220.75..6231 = 1.09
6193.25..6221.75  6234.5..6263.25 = 0.91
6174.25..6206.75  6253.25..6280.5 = 0.94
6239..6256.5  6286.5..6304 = 1.16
